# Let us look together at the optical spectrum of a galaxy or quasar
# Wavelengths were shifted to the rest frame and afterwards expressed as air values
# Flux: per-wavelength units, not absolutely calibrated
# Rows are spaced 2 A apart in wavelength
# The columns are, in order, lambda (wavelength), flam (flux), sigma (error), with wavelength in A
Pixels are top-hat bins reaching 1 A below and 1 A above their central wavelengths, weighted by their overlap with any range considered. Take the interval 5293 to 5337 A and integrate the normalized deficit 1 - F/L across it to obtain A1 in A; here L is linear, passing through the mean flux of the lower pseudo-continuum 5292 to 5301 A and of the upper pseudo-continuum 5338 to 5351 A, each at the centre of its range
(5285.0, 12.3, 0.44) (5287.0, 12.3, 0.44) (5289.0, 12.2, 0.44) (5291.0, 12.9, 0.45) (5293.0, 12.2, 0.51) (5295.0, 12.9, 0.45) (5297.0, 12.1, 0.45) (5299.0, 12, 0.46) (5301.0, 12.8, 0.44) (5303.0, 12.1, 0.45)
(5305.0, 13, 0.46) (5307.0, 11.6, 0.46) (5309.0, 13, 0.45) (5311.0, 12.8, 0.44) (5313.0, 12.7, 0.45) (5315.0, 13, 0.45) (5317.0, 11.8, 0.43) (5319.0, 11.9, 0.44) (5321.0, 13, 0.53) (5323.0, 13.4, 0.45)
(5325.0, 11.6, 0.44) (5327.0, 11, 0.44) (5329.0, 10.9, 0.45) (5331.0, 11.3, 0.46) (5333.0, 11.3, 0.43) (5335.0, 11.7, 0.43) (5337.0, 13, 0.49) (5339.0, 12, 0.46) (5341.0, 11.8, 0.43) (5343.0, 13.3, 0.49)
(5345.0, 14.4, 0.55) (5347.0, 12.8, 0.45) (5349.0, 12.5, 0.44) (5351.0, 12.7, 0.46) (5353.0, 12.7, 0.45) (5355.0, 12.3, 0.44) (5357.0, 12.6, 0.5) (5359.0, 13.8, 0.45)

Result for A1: 1.1 A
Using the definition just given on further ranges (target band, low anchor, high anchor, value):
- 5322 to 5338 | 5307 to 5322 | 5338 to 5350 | 1.13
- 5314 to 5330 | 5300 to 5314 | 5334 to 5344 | 0.51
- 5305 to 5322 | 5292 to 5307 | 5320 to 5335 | -0.59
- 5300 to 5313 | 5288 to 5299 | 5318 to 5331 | -0.38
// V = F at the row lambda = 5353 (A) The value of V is 12.7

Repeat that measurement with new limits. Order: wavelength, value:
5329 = 10.9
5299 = 12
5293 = 12.2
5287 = 12.3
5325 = 11.6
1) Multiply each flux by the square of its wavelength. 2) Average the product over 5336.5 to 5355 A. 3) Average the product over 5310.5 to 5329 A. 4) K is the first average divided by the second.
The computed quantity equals 1.1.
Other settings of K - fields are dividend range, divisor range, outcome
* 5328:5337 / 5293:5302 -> 0.94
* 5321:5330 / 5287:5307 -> 0.97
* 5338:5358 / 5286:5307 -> 1.04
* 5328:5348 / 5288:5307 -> 1.00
